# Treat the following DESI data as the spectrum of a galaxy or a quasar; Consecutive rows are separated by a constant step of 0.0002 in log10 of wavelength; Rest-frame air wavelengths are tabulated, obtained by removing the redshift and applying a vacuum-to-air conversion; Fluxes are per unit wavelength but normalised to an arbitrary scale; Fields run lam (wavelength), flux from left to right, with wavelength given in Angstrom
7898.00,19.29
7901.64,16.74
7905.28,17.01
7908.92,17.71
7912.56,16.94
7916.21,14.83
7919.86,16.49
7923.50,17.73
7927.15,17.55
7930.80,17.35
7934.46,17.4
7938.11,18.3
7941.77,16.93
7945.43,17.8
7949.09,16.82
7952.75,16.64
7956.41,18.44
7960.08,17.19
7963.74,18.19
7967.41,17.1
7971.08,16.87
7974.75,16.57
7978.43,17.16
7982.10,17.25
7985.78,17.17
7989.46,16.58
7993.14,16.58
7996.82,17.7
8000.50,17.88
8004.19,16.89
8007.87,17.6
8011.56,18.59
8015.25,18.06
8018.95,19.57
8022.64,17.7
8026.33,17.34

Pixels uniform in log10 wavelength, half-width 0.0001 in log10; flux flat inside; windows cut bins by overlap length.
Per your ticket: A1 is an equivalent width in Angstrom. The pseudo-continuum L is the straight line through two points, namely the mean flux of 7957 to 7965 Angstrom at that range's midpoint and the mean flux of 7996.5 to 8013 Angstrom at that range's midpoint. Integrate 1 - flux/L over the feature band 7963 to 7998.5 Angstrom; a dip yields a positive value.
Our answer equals 1.3 Angstrom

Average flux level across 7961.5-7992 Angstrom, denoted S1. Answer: 17.1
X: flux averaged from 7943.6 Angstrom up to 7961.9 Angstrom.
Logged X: 17.4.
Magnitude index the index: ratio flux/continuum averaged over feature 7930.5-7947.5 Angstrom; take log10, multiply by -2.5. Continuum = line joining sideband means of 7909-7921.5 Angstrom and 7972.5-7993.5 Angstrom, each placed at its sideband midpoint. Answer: -0.07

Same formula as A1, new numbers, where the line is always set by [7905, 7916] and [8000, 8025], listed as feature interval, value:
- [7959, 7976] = 0.32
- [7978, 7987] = 0.25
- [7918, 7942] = -0.43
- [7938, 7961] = -0.08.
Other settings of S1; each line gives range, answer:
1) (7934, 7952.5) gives 17.4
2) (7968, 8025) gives 17.5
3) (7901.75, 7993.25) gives 17.1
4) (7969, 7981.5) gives 16.9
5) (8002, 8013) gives 17.7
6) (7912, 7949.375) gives 17.1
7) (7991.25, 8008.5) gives 17.3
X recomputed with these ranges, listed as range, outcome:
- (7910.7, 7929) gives 16.7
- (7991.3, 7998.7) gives 17.2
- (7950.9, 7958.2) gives 17.5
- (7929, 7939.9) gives 17.7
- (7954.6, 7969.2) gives 17.7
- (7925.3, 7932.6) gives 17.5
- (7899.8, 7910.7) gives 17.2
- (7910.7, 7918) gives 15.9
